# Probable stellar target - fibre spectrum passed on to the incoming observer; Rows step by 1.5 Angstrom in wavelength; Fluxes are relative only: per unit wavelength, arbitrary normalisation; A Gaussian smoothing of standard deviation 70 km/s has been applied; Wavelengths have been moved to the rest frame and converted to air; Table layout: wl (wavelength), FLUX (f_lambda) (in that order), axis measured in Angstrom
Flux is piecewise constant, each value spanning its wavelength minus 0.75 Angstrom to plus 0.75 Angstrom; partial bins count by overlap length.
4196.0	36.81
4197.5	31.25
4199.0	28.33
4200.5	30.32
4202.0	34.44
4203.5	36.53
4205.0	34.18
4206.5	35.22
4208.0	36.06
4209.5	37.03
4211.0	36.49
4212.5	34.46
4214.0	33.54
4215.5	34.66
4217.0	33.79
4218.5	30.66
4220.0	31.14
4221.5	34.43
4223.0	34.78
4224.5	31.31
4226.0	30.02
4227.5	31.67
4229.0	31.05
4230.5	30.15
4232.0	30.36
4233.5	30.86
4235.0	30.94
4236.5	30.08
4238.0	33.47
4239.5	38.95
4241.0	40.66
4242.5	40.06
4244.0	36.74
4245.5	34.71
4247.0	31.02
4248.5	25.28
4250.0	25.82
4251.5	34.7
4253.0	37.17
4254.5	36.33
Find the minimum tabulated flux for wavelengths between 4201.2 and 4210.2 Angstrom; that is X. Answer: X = 34.18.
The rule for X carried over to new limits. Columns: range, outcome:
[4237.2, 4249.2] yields 25.28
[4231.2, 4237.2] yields 30.08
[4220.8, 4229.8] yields 30.02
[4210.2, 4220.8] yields 30.66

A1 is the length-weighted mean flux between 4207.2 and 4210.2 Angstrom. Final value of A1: 36.5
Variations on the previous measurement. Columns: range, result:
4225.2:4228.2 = 30.8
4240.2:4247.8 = 36.6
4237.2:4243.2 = 38.2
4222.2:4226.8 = 32.1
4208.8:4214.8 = 35.4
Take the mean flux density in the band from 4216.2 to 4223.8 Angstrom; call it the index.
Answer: 33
